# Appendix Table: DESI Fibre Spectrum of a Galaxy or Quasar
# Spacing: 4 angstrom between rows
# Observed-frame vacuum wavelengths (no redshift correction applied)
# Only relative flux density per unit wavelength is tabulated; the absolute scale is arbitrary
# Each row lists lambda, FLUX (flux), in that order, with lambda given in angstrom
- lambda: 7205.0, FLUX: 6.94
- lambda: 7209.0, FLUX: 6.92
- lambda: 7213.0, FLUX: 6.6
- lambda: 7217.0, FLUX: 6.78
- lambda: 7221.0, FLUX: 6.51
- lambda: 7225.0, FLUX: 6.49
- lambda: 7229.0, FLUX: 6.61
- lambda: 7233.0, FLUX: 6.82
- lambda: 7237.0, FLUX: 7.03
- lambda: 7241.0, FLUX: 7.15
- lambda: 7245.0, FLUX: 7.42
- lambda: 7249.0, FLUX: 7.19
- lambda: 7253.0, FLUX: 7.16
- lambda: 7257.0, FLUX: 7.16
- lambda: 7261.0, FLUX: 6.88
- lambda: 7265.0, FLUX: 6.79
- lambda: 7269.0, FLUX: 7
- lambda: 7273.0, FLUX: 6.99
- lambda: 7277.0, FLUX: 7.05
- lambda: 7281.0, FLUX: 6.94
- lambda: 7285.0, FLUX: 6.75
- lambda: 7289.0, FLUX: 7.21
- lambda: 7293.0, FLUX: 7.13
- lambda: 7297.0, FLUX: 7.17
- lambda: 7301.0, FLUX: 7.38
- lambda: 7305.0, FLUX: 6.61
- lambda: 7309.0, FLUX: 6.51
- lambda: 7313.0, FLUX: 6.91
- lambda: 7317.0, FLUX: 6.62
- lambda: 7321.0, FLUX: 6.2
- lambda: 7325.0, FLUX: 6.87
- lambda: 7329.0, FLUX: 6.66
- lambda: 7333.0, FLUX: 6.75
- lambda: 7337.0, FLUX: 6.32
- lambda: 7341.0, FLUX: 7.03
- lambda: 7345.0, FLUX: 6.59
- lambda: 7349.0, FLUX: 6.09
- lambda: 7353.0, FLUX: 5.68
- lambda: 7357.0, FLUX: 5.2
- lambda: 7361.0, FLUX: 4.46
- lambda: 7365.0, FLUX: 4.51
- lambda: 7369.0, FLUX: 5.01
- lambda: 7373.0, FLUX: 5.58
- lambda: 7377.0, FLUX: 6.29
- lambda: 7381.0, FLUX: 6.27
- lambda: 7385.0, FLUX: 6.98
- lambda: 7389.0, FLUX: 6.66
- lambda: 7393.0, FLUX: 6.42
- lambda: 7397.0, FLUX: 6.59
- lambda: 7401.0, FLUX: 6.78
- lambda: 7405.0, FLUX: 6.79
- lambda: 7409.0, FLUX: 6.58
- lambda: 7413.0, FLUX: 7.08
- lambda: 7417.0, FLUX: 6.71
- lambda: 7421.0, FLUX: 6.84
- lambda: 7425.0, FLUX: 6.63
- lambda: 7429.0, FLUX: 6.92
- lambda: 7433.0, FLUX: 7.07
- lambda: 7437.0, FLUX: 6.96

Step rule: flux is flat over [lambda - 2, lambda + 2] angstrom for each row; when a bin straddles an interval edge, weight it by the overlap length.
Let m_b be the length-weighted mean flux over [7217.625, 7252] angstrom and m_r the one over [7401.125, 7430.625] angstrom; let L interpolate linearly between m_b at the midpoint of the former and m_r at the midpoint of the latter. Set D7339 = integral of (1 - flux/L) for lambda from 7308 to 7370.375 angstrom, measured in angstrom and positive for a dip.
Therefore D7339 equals 6.8 angstrom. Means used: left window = 6.91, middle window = 6.09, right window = 6.79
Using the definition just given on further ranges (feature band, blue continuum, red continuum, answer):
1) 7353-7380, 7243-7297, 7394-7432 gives 6.33 angstrom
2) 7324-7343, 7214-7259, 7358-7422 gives -0.74 angstrom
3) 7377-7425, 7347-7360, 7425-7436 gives -2.11 angstrom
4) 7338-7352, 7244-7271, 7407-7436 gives 0.93 angstrom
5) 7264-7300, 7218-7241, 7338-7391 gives -3.47 angstrom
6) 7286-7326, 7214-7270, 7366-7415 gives -1.01 angstrom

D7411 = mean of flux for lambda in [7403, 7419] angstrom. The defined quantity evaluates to 6.79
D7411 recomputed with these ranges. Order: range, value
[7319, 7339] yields 6.56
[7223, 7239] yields 6.74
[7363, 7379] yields 5.35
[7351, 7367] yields 4.96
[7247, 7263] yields 7.1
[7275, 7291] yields 6.99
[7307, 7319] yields 6.68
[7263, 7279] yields 6.96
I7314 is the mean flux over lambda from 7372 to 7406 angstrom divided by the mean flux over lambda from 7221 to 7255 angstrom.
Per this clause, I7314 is 0.93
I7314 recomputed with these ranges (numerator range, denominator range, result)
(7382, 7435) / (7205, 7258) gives 0.98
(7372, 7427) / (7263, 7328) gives 0.96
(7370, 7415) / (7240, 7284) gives 0.92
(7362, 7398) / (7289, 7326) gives 0.87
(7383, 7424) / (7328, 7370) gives 1.15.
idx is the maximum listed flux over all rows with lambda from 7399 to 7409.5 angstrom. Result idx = 6.79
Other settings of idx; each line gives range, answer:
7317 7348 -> 7.03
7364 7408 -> 6.98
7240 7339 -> 7.42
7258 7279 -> 7.05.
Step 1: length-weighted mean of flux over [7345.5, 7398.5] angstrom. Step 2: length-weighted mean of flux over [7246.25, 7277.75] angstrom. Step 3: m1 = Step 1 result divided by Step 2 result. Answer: 0.8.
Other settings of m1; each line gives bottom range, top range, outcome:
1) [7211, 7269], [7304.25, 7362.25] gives 0.92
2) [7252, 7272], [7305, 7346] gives 0.95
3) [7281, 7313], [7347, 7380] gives 0.77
